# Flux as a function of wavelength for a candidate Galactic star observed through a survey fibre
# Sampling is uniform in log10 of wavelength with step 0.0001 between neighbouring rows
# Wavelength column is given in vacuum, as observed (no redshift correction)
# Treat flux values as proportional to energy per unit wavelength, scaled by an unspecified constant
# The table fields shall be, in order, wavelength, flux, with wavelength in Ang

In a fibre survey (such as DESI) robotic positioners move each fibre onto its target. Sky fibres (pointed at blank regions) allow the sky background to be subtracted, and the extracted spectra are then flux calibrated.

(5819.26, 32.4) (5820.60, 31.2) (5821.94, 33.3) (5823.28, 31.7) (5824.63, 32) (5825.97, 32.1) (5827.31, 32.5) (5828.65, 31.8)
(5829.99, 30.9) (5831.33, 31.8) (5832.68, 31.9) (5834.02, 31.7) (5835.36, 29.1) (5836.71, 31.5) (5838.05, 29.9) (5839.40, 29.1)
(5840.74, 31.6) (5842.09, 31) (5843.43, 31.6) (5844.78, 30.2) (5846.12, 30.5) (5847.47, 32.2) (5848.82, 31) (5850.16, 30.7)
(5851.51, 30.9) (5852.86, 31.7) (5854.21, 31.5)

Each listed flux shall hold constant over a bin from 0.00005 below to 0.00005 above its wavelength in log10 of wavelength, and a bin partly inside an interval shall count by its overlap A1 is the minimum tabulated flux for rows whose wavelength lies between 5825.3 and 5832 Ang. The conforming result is 30.9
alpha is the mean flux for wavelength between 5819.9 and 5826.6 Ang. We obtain 32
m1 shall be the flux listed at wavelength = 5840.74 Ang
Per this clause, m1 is 31.6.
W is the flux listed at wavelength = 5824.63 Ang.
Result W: 32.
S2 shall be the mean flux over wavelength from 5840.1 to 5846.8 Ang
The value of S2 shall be 31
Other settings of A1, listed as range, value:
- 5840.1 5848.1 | 30.2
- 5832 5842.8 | 29.1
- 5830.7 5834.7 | 31.7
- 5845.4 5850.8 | 30.5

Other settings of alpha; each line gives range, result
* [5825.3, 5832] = 31.9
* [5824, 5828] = 32.2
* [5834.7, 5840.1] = 29.9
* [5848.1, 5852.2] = 30.9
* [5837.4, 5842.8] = 30.4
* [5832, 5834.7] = 31.8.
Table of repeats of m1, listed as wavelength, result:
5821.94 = 33.3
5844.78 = 30.2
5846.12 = 30.5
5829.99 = 30.9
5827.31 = 32.5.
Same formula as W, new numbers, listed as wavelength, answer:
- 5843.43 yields 31.6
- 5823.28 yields 31.7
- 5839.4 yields 29.1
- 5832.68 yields 31.9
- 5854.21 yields 31.5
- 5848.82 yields 31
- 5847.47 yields 32.2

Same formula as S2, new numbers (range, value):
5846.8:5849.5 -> 31.6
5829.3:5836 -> 31.1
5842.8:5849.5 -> 31.1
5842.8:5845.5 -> 30.9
